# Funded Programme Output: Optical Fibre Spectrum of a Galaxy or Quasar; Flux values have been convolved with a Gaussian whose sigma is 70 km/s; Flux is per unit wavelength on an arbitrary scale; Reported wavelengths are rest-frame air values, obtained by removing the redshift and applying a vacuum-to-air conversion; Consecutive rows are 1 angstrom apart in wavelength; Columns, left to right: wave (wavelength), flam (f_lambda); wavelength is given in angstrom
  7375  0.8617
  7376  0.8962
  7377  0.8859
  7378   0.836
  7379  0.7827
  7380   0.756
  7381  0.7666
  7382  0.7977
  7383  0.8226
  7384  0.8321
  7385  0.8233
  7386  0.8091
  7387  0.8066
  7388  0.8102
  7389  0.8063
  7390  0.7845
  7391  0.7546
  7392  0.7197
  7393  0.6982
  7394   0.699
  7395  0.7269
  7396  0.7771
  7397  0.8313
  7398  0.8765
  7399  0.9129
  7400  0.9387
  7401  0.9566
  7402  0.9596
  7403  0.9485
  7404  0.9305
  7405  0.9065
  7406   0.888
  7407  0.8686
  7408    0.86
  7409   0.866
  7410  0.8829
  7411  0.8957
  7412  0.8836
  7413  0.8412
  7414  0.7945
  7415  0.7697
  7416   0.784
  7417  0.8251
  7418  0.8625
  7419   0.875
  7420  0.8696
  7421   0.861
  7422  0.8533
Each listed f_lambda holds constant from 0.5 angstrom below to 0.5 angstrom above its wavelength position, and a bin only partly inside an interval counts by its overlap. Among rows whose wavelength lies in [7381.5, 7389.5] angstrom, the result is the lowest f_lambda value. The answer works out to 0.7977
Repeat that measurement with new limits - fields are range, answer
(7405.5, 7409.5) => 0.86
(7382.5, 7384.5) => 0.8226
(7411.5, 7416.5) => 0.7697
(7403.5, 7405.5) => 0.9065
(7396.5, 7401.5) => 0.8313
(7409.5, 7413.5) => 0.8412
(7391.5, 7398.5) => 0.6982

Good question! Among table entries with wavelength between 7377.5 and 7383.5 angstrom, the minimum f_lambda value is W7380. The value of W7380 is 0.756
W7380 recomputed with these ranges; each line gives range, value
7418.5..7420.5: 0.8696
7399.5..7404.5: 0.9305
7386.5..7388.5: 0.8066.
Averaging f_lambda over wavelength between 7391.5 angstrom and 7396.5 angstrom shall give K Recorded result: 0.724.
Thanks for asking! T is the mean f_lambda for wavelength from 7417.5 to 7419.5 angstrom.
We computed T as 0.869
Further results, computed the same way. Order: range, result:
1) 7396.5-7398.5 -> 0.854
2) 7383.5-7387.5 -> 0.818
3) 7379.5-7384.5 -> 0.795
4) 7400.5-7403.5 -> 0.955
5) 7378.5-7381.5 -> 0.768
